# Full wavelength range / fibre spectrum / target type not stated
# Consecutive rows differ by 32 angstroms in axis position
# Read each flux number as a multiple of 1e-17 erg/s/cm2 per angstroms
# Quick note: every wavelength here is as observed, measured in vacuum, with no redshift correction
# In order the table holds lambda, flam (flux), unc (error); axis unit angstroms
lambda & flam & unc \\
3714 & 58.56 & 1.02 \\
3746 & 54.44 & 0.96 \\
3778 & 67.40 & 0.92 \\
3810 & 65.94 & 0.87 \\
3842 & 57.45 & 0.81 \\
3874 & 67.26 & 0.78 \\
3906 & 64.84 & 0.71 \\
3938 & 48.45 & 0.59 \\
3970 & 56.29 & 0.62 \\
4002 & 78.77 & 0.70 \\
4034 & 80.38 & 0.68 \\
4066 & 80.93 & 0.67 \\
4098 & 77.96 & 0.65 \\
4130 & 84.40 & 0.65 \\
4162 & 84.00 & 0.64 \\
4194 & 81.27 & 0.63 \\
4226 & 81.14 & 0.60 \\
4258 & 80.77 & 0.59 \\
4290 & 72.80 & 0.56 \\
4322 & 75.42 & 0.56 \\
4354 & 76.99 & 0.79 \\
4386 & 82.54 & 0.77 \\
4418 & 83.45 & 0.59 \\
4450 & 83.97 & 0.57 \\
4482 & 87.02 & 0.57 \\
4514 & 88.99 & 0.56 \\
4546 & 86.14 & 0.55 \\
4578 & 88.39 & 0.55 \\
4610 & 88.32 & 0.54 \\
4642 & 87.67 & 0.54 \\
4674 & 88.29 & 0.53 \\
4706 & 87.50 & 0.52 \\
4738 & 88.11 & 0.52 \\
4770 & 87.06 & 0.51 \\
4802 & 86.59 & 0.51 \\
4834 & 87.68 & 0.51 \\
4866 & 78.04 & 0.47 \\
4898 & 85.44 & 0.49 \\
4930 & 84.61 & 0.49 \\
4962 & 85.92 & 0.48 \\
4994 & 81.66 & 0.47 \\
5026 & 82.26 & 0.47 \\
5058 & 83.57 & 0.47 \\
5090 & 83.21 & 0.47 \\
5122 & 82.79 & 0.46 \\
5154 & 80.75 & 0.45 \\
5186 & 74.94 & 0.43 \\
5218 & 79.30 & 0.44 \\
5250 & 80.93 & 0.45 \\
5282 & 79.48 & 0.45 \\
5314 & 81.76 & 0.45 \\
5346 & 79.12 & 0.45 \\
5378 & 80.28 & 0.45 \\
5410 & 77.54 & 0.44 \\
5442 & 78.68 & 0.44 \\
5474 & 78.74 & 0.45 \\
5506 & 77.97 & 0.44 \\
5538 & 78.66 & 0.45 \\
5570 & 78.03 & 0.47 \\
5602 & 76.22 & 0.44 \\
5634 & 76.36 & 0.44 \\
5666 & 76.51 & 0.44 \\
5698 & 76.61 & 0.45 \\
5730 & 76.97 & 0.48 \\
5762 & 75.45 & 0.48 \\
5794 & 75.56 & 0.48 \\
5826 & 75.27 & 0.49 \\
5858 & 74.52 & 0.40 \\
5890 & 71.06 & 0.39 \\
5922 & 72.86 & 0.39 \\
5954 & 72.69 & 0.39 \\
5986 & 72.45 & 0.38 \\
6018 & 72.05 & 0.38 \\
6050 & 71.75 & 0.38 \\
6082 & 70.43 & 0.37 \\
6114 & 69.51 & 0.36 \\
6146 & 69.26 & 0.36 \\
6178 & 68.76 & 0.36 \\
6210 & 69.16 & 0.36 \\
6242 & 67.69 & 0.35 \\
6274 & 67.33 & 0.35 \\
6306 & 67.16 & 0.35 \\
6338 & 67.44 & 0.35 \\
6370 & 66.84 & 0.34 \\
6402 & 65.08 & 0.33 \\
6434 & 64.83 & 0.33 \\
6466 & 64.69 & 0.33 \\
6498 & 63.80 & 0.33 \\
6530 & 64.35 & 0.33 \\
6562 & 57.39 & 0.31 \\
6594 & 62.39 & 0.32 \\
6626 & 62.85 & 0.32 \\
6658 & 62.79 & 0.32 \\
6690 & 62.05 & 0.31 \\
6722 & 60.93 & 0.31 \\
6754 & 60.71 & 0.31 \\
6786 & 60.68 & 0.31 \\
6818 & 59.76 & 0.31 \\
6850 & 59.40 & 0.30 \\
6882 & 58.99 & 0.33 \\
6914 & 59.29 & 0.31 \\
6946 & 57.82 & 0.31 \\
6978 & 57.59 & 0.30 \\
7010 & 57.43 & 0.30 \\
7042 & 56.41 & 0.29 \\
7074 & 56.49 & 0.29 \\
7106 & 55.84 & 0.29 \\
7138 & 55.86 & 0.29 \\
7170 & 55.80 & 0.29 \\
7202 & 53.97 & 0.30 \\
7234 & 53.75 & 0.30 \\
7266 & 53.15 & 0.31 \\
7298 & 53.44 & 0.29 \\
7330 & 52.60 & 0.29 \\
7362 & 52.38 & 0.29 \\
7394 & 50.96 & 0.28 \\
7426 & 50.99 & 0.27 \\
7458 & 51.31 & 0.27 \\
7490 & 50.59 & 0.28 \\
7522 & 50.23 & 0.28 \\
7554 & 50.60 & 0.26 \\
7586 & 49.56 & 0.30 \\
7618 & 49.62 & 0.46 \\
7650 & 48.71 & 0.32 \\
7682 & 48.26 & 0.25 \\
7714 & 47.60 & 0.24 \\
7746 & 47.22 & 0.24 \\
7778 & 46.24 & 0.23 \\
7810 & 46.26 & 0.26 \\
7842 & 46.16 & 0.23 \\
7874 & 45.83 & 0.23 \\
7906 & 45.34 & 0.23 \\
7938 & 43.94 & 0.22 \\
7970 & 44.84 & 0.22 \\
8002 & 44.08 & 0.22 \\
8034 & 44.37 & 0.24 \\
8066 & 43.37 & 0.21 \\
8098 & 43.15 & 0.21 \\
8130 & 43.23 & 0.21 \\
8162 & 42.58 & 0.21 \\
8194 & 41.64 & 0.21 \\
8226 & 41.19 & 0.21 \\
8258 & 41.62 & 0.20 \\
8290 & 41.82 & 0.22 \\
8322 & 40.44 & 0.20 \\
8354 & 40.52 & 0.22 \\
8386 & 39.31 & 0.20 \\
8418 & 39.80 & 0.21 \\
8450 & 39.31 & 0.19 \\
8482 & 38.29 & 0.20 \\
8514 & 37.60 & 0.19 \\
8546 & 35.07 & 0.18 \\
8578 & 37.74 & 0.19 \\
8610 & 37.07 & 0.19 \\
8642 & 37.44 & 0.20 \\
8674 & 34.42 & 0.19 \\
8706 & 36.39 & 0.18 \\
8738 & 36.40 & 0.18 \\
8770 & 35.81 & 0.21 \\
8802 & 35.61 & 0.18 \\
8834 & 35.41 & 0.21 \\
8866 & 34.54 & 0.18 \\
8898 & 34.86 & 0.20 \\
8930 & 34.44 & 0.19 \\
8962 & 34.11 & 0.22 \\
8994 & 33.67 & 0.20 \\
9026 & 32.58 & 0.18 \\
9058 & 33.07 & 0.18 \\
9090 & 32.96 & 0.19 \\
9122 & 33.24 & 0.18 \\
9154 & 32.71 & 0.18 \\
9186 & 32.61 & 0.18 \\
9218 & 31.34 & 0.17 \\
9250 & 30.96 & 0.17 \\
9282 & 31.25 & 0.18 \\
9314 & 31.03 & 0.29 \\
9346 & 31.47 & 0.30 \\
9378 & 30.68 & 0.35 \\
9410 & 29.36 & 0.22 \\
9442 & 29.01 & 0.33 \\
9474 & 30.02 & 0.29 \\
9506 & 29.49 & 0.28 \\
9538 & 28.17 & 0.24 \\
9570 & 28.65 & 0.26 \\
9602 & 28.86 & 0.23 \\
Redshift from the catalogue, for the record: 0.00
